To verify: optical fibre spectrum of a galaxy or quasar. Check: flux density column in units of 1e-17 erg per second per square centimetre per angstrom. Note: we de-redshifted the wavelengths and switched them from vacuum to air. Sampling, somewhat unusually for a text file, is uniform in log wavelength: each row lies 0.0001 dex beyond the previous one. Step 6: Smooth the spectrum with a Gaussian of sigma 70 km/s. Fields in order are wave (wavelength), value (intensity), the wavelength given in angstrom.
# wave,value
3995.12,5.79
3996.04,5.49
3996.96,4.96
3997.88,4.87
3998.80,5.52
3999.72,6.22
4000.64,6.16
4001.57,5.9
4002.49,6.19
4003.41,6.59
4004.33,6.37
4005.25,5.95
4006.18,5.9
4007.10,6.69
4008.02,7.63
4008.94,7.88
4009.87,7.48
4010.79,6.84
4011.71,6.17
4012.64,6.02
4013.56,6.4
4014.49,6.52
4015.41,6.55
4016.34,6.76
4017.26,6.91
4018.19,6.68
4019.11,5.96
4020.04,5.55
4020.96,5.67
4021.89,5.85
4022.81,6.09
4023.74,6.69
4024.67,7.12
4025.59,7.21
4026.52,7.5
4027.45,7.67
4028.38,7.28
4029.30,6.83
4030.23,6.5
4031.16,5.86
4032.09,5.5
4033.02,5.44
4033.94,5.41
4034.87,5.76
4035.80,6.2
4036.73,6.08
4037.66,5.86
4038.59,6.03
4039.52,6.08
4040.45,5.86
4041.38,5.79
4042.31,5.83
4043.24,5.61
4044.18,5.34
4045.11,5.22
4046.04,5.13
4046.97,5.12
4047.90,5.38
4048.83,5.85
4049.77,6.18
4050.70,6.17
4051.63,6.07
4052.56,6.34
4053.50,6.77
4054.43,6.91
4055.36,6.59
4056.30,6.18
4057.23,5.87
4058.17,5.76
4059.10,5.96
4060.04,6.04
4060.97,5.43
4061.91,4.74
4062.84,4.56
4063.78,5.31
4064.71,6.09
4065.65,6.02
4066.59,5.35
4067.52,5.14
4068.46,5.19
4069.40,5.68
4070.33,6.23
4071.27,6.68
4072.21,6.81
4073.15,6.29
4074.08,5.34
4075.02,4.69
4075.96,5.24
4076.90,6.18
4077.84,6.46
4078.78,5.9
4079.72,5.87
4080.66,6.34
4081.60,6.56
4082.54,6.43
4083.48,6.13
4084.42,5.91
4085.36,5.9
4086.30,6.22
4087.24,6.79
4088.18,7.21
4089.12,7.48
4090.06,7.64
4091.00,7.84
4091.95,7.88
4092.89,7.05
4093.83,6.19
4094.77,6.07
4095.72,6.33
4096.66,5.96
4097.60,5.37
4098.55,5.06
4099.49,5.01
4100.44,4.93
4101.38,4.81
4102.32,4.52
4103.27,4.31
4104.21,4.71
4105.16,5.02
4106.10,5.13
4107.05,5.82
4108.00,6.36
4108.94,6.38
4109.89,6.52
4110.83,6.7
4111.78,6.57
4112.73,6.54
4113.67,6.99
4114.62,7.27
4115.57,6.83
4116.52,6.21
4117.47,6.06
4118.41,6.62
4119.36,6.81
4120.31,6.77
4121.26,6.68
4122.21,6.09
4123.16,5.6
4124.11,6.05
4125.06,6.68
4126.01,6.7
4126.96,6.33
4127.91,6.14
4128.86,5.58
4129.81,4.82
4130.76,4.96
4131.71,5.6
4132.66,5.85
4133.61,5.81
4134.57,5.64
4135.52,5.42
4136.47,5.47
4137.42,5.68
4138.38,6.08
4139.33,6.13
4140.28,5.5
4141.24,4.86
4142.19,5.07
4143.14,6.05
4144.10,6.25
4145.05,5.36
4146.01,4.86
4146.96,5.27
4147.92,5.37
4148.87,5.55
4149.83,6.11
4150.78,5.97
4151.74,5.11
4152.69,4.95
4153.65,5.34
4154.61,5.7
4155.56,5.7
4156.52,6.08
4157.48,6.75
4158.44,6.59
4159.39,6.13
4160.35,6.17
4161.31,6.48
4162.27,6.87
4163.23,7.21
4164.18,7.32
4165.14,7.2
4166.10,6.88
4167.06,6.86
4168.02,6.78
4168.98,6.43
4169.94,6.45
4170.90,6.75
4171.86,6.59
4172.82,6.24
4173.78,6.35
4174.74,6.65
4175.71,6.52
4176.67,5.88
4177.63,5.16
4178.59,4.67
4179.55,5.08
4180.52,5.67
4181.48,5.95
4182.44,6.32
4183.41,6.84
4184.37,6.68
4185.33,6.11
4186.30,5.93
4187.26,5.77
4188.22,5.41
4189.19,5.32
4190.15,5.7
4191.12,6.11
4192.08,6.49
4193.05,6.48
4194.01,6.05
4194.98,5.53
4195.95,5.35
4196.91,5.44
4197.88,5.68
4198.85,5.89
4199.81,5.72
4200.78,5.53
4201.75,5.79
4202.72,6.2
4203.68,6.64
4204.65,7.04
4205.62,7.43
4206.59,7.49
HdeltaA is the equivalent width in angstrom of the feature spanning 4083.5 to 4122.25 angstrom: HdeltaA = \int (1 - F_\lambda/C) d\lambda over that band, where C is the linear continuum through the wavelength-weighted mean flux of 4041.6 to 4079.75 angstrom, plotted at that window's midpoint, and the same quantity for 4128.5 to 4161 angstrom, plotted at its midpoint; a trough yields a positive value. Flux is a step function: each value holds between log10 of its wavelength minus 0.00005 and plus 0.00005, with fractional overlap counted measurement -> -3.33 angstrom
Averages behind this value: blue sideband 5.79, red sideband 5.65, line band 6.21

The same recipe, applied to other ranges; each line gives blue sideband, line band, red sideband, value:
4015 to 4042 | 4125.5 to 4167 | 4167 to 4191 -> 1.5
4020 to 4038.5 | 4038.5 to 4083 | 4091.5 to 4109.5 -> 1.2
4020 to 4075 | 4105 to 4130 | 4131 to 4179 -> -1.3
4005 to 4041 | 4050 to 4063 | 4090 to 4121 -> 0.6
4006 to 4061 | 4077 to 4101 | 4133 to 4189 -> -0.8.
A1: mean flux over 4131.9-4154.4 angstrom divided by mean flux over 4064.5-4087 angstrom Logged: 0.93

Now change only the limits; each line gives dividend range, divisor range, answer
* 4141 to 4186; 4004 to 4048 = 0.97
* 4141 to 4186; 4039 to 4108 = 1.03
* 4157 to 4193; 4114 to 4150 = 1.06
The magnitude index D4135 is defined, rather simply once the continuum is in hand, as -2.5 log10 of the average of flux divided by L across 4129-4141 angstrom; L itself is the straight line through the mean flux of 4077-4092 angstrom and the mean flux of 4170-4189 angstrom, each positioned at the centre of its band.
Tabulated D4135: 0.13 mag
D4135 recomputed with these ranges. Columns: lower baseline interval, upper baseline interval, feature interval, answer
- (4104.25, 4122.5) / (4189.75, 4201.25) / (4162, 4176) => -0.127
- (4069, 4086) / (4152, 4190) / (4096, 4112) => 0.114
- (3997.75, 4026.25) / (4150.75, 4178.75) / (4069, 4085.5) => 0.057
